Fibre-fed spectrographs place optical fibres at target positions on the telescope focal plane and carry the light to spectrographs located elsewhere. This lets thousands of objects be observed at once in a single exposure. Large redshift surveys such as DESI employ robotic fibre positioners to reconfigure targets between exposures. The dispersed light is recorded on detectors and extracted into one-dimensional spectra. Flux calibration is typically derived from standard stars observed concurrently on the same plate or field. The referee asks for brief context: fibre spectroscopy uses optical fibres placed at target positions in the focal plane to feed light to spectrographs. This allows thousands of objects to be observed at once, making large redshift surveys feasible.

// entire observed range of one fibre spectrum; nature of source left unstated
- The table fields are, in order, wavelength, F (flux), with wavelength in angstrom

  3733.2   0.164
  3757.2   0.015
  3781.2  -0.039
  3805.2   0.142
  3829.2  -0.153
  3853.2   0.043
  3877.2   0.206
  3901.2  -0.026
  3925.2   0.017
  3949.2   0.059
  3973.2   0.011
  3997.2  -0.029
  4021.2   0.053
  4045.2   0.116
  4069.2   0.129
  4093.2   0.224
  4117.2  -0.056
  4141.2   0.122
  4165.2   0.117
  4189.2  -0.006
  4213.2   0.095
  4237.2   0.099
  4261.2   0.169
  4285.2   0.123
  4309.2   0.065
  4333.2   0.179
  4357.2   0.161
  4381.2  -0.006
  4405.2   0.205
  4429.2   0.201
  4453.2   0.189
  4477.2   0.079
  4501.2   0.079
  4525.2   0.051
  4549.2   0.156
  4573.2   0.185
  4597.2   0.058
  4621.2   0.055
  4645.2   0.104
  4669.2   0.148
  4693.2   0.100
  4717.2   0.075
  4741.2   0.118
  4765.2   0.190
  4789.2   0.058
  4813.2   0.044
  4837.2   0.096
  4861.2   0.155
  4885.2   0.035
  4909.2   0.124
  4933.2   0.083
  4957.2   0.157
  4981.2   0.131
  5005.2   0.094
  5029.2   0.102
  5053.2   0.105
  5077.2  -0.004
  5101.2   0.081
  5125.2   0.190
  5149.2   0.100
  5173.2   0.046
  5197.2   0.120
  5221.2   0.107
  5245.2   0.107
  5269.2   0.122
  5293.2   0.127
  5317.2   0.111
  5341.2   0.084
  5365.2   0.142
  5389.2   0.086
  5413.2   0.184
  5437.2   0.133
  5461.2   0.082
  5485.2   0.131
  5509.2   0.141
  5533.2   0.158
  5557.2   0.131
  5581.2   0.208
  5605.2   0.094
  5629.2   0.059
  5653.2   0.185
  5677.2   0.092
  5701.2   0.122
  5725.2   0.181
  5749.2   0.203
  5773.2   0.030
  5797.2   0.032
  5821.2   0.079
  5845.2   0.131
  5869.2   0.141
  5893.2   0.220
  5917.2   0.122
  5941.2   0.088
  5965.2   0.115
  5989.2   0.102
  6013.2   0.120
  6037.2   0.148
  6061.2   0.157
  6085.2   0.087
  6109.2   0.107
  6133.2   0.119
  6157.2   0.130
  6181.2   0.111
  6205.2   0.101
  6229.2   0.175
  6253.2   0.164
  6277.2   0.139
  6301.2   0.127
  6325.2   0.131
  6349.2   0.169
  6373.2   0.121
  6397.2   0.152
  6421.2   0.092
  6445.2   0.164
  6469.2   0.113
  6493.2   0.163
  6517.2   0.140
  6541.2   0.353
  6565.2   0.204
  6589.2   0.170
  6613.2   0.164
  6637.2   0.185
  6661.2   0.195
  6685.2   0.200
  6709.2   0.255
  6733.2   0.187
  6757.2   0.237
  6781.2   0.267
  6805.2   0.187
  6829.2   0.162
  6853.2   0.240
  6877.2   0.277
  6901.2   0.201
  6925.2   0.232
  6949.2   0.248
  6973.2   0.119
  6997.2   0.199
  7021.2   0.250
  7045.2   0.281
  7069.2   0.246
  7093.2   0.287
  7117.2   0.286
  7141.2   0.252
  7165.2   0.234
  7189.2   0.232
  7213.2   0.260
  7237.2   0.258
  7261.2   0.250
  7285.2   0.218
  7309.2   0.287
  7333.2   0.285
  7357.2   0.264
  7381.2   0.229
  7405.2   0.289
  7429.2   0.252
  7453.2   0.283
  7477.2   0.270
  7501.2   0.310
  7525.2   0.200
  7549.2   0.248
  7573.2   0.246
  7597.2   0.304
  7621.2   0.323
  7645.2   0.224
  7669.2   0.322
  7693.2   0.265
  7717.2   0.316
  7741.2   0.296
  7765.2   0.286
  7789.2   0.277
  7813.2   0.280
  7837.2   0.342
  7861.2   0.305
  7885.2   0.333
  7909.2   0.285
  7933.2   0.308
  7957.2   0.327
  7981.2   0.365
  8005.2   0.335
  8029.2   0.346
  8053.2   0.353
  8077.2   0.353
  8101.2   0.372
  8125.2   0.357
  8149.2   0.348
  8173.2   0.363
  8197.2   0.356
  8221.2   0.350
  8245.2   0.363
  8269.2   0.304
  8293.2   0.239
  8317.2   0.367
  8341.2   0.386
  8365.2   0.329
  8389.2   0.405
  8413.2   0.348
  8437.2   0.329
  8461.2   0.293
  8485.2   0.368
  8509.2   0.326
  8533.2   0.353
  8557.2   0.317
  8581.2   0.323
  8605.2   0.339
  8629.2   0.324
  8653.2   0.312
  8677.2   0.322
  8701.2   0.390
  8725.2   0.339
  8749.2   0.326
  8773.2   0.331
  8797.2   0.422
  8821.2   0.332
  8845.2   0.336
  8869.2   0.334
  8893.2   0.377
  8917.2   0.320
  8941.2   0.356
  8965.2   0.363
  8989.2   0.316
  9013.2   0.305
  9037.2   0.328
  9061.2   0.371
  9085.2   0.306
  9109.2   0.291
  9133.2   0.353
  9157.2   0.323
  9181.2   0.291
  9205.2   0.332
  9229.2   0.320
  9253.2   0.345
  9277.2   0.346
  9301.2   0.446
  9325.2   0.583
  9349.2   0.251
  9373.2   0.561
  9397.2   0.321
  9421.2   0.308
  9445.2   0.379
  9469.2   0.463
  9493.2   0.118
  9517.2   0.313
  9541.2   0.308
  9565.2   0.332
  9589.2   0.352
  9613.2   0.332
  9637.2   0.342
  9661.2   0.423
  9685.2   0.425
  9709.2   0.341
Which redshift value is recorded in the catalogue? 0.76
